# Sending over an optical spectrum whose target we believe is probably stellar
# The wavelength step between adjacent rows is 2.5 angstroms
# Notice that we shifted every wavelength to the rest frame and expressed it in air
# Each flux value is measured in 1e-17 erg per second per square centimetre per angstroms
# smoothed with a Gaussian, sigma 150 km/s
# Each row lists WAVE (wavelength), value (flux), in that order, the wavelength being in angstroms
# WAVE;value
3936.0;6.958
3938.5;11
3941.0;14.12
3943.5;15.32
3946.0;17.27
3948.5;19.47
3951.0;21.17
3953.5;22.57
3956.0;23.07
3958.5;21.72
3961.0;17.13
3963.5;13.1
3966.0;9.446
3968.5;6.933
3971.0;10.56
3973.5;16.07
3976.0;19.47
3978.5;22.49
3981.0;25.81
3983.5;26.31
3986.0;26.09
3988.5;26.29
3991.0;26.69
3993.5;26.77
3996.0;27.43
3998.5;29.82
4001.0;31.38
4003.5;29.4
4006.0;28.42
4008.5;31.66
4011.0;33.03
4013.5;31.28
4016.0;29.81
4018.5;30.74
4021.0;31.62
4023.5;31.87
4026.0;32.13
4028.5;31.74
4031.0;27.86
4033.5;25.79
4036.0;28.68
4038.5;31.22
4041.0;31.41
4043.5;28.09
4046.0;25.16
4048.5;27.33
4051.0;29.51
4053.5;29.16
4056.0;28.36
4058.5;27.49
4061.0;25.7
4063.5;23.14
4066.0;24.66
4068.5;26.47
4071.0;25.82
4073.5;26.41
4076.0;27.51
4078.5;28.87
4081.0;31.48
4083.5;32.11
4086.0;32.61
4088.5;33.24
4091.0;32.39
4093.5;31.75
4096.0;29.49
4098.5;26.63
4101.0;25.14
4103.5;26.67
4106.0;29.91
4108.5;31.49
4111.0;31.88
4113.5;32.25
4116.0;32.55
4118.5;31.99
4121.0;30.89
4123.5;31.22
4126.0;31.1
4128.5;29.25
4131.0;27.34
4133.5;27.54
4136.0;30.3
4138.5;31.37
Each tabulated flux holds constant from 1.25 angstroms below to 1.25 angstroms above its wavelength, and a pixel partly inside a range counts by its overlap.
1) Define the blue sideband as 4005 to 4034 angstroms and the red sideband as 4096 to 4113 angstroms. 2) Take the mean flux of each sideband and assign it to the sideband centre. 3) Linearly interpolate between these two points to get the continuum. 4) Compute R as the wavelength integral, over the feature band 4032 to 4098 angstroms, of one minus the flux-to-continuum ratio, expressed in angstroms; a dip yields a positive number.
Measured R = 2.4 angstroms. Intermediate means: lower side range 30.6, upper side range 28.8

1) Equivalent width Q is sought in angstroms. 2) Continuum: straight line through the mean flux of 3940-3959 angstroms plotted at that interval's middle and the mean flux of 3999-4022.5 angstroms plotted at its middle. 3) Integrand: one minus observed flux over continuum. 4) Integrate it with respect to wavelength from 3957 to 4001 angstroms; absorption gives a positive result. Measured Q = 7.4 angstroms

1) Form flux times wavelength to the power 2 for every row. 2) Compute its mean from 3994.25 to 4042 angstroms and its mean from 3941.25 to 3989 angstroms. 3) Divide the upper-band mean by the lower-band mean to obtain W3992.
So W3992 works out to 1.7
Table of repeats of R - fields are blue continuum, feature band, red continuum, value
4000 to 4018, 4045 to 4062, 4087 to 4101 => 1.6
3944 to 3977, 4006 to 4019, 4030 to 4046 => -3.4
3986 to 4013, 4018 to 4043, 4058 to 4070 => -2.7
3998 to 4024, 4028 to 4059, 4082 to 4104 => 2.0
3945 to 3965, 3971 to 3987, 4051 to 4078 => -0.5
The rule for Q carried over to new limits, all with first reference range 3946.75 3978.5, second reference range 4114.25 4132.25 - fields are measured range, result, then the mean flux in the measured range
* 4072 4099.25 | -2.8 angstroms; 30.3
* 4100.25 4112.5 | 0.0 angstroms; 29.2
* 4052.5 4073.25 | -0.7 angstroms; 26.3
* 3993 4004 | -5.0 angstroms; 29.1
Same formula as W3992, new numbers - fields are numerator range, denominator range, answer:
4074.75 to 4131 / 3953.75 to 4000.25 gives 1.54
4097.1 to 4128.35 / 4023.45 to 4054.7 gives 1.07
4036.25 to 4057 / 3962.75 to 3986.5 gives 1.71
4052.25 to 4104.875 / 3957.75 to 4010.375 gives 1.31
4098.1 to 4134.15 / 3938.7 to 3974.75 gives 2.00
